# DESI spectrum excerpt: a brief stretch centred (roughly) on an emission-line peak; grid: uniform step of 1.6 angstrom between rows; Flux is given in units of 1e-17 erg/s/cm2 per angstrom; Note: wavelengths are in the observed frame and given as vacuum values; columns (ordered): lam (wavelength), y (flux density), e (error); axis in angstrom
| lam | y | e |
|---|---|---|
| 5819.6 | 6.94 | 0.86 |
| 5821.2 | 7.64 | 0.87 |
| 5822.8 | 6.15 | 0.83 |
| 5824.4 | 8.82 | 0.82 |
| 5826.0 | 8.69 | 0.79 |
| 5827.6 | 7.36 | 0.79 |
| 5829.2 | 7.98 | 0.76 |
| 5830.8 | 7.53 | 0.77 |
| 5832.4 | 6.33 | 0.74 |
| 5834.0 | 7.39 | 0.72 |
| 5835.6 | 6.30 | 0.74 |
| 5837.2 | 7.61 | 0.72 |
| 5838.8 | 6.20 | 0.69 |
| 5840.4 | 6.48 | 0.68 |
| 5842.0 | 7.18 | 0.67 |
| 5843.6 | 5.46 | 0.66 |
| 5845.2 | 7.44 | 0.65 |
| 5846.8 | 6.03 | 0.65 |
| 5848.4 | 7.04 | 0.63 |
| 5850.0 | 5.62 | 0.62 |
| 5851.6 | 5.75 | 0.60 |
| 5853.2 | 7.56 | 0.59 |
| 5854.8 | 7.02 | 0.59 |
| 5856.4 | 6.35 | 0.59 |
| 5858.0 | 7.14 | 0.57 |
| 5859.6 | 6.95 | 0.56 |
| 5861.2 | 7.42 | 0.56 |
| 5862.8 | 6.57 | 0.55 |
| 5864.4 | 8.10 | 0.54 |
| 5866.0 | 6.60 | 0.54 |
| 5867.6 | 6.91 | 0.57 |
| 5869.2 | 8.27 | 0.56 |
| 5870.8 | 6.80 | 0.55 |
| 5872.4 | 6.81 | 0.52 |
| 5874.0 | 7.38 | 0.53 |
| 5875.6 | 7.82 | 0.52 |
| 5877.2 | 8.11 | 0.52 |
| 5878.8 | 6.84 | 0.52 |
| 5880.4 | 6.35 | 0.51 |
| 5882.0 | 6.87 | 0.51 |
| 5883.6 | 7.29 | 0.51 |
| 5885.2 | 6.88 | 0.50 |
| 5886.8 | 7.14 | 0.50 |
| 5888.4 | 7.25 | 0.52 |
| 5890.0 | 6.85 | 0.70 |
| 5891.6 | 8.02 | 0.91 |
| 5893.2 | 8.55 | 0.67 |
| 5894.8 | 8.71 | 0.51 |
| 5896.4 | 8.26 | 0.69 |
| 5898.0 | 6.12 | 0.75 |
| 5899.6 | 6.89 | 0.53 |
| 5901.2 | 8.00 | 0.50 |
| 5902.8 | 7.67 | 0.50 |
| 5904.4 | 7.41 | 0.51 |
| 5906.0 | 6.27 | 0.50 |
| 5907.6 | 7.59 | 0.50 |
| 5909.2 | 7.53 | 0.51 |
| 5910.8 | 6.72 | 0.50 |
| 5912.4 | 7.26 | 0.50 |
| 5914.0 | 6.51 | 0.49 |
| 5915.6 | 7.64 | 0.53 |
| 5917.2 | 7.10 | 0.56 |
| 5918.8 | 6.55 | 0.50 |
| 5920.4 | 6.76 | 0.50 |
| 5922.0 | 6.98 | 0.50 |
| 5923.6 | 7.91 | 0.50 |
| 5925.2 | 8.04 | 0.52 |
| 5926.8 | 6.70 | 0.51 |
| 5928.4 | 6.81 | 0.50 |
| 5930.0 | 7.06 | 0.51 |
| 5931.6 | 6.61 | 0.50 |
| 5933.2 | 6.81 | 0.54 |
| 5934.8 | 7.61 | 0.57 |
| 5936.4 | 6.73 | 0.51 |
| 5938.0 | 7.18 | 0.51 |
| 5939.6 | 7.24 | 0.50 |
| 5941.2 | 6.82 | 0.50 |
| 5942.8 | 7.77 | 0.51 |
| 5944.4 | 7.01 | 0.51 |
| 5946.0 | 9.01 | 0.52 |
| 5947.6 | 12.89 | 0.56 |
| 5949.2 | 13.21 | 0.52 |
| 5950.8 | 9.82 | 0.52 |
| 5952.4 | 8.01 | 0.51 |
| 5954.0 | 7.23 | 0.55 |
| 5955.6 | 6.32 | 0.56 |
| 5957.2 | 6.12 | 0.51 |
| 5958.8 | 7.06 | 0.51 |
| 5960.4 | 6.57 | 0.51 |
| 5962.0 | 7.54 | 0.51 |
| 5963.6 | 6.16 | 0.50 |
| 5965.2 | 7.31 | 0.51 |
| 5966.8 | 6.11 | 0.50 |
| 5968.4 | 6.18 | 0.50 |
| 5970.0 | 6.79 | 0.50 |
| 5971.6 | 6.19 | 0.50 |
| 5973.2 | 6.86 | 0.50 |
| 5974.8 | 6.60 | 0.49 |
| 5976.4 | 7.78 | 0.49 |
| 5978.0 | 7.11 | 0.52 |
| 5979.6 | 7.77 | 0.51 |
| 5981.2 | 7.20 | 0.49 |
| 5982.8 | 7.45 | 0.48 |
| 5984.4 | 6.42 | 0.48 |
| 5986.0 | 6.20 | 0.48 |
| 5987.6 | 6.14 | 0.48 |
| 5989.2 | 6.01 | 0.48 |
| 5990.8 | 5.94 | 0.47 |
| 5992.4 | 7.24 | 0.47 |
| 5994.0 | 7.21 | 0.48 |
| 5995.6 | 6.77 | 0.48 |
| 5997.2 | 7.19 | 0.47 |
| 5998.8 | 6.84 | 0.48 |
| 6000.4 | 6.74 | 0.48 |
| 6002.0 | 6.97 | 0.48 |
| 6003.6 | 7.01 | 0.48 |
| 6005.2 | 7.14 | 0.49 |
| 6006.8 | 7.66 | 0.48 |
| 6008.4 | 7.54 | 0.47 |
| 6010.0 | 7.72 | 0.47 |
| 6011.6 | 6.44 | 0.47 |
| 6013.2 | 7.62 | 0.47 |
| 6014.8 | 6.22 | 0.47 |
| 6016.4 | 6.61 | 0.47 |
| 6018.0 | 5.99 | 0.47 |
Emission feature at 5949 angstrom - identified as [O III]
